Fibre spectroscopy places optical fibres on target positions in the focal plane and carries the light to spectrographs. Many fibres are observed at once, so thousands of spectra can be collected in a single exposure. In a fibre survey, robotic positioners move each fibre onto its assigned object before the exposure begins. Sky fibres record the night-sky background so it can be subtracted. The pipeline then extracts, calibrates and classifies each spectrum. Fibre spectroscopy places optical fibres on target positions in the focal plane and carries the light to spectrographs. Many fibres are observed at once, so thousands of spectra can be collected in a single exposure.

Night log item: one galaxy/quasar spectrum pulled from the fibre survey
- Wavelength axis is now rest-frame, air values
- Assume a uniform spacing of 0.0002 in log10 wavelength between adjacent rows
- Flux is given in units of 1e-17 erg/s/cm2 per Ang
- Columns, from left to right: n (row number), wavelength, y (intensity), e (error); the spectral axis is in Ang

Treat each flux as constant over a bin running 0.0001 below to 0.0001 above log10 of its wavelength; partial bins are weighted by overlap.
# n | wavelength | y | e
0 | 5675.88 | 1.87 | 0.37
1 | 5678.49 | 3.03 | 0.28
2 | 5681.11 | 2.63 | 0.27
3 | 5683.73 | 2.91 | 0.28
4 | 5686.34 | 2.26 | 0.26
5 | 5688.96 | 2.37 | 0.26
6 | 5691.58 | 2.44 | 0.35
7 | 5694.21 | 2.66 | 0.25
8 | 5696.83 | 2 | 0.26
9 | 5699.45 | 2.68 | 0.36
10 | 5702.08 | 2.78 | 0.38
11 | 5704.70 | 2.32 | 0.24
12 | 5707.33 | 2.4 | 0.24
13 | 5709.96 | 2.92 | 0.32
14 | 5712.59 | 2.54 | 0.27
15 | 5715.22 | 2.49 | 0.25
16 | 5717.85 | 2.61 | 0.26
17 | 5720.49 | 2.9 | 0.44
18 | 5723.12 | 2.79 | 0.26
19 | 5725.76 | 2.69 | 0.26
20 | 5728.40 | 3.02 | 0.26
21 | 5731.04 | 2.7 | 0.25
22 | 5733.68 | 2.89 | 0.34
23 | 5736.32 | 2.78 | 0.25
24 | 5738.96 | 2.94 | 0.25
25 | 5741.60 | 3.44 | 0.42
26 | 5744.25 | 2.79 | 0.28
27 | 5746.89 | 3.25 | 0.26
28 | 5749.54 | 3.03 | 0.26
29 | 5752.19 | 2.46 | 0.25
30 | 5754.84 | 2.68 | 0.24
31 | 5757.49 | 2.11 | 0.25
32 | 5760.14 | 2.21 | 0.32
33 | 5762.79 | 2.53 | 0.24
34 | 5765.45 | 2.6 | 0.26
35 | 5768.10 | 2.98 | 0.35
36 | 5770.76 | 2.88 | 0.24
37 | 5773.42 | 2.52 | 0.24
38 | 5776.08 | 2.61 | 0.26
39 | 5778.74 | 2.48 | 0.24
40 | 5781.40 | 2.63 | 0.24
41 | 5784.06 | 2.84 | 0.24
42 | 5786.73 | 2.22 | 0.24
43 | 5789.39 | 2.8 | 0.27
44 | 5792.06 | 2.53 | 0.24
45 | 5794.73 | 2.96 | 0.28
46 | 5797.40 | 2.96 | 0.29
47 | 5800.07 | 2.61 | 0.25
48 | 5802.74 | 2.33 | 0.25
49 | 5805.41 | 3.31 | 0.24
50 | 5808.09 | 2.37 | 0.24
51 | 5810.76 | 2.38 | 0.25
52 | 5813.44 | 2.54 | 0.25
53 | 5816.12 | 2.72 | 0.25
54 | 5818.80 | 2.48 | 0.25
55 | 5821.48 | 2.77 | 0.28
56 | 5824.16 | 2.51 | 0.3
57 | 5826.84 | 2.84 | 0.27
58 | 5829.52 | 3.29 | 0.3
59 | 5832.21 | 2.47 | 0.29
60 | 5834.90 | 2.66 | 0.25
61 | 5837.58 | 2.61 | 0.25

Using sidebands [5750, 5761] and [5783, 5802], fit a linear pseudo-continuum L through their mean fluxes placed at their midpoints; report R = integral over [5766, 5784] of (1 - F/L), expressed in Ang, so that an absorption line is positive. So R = -0.9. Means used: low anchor 2.42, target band 2.69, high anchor 2.69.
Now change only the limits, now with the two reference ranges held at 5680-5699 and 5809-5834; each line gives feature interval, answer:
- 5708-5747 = -4.6 Ang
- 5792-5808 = -0.9 Ang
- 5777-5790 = 0.1 Ang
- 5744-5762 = -0.5 Ang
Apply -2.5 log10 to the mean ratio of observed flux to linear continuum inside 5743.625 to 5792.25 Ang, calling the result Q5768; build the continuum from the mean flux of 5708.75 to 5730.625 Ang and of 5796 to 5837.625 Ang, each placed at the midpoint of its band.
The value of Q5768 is 0.03 mag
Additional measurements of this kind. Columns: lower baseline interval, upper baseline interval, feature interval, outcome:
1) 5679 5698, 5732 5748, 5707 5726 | 0.04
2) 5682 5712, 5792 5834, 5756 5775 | 0.03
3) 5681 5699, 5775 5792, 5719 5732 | -0.12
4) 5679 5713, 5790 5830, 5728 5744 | -0.14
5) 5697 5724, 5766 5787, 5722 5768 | -0.05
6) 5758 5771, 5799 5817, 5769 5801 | -0.03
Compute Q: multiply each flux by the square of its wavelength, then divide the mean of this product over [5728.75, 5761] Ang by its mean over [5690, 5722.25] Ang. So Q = 1.1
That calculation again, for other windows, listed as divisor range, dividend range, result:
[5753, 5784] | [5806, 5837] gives 1.05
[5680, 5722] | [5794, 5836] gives 1.10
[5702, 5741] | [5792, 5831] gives 1.02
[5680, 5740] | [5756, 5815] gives 1.02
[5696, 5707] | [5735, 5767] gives 1.13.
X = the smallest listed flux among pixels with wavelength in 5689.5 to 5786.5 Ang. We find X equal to 2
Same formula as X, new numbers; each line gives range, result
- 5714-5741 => 2.49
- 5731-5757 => 2.46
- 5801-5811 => 2.33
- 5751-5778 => 2.11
